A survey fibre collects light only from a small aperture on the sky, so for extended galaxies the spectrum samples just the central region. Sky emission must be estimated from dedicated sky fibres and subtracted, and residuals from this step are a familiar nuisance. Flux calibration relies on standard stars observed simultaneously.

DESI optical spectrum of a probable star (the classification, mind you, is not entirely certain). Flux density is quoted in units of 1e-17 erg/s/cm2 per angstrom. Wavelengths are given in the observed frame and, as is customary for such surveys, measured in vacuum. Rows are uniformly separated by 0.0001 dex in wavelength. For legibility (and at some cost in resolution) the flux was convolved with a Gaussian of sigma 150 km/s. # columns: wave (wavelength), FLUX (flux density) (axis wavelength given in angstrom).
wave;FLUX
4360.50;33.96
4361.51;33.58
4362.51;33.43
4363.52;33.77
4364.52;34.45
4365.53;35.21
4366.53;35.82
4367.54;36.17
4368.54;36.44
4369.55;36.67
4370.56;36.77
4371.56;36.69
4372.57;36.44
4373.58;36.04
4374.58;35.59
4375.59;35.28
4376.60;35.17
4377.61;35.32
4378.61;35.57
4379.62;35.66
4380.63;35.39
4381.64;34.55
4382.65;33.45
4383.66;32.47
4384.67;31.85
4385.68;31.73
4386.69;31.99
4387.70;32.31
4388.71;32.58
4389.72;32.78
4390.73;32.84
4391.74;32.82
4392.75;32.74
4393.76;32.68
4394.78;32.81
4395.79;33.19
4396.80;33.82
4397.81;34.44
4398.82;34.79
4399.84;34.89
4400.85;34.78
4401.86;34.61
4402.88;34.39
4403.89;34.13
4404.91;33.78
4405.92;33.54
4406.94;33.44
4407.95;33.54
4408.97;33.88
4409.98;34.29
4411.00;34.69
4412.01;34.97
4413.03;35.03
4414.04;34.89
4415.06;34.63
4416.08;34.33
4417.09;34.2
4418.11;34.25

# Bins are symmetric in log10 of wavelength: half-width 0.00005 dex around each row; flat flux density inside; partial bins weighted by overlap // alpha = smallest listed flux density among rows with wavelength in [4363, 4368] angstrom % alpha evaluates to 33.77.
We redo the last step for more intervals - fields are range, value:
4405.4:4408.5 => 33.44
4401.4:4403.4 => 34.39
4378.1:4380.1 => 35.57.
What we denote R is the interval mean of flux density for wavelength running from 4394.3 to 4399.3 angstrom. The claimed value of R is 33.9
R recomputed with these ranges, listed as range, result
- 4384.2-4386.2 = 31.8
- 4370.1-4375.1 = 36.3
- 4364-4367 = 35.2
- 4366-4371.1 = 36.4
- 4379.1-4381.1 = 35.5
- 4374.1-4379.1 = 35.4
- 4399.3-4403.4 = 34.6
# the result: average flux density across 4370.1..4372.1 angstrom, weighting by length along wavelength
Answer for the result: 36.8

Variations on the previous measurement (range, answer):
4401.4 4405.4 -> 34.2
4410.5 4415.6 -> 34.8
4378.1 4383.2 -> 34.9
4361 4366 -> 34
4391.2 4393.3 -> 32.8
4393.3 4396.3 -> 32.9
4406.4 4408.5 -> 33.4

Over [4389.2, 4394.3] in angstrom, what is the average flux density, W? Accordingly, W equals 32.8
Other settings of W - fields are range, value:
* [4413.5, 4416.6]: 34.7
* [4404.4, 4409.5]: 33.6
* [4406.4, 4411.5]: 33.9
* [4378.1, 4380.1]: 35.7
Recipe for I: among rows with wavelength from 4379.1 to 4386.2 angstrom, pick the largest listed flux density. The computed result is 35.66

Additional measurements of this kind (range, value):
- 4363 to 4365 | 34.45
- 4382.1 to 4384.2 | 33.45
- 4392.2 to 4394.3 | 32.74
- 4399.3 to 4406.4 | 34.89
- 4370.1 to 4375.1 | 36.77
